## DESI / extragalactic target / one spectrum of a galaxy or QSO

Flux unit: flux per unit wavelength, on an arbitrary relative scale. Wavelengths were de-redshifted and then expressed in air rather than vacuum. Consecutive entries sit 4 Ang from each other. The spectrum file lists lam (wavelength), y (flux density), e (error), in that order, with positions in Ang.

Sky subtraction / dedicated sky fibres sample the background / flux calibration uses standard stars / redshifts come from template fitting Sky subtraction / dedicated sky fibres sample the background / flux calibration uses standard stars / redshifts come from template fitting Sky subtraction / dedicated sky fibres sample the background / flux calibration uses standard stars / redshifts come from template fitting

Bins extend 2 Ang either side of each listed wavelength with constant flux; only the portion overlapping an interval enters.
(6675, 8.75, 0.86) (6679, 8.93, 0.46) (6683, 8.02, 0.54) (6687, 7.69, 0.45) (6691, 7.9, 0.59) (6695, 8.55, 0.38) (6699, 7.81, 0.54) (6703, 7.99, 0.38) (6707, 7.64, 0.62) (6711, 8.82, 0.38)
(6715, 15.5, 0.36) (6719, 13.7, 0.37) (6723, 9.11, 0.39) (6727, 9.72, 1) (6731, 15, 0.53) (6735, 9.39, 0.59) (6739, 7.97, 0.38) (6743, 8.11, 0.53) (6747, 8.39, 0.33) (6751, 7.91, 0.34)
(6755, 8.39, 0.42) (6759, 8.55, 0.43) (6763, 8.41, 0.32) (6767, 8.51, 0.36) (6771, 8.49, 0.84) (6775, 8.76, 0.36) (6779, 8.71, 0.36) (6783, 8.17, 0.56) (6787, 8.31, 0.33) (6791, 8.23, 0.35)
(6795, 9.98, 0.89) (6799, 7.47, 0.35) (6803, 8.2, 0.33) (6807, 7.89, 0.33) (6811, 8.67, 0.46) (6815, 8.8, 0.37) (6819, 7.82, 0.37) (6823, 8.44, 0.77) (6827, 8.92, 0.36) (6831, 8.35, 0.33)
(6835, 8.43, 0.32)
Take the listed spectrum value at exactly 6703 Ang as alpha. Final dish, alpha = 7.99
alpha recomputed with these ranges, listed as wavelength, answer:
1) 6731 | 15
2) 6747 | 8.39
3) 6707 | 7.64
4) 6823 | 8.44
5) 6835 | 8.43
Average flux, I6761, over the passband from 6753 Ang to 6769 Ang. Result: 8.46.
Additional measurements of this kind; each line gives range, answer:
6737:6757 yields 8.15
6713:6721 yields 14.6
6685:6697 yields 8.05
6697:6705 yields 7.9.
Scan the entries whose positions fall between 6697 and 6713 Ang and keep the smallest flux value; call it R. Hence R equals 7.64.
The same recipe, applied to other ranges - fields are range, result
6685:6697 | 7.69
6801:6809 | 7.89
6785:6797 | 8.23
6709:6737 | 8.82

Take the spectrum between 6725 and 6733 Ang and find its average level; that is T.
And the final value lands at 12.4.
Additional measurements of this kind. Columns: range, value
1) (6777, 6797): 8.68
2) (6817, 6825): 8.13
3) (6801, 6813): 8.25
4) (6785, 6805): 8.44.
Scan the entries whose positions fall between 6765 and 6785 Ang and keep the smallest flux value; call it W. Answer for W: 8.17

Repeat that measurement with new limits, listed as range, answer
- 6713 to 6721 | 13.7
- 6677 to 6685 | 8.02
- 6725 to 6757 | 7.91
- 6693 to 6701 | 7.81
